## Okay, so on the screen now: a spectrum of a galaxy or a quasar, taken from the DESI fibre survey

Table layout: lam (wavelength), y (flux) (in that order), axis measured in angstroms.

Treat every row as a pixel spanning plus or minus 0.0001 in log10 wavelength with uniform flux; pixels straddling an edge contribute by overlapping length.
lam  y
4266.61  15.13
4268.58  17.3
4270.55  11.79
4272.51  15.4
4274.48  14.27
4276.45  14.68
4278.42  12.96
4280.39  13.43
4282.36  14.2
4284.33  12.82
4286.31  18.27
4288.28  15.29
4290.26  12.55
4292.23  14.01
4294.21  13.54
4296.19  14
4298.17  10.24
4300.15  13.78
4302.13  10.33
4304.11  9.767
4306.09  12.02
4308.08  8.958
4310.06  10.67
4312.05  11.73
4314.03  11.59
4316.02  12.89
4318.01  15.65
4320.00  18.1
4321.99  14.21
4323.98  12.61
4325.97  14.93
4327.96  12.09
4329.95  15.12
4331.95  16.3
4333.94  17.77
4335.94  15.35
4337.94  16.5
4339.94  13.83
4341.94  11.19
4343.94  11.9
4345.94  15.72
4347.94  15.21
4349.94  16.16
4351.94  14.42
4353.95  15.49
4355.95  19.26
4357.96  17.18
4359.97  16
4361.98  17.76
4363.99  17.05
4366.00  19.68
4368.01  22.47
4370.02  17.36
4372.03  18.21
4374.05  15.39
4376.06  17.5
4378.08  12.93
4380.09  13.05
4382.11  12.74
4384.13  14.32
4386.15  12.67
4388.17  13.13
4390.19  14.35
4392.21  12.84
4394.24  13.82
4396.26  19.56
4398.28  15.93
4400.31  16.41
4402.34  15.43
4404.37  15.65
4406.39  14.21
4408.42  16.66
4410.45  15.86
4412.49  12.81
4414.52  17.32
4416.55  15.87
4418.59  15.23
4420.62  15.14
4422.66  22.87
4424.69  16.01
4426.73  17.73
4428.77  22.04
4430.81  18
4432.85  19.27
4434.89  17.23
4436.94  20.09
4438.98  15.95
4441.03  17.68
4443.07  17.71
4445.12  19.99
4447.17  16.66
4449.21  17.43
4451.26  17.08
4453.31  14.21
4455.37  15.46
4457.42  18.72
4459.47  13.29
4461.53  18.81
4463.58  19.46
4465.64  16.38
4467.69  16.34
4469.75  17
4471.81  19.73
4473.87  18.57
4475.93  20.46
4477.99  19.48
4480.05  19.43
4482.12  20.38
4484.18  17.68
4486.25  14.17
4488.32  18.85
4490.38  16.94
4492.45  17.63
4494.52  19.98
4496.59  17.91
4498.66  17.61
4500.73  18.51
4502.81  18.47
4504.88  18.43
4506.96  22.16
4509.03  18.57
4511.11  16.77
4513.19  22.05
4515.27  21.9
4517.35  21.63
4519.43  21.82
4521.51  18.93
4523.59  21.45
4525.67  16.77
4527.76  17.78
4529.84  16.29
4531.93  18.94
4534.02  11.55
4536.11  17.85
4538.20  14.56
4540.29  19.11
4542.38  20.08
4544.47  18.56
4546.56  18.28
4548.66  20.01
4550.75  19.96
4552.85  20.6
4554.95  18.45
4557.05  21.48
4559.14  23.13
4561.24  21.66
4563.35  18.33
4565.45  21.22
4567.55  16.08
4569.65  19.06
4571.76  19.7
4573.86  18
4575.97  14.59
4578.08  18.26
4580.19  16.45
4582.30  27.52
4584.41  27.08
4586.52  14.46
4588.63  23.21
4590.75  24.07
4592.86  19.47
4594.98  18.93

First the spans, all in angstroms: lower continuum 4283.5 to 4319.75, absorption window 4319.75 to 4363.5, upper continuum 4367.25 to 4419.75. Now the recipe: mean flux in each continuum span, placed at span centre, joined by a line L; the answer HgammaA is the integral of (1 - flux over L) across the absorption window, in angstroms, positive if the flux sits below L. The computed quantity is -4.3 angstroms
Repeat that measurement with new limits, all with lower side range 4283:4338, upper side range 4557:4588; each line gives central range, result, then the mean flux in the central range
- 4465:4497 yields -1.1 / 18.2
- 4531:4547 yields 1.4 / 17.3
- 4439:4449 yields -0.6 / 17.8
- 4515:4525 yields -1.3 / 20.9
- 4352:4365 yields -2.0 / 16.9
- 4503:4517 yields -1.3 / 20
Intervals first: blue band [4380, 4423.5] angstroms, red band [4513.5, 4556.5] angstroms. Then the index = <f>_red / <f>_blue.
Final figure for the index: 1.23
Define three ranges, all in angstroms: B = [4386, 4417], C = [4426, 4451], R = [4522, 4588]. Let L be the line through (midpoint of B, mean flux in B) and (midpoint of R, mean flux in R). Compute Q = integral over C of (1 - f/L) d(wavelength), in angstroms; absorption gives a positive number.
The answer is -3.4 angstroms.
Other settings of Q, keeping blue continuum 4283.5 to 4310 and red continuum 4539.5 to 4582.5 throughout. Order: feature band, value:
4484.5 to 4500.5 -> 0.0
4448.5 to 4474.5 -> -0.3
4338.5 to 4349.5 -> 0.0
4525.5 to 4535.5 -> 1.2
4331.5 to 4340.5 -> -1.6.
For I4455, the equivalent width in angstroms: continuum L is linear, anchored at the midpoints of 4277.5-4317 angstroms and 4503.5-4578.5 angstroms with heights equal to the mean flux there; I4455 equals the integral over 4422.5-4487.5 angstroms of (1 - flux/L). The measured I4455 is -4.6 angstroms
